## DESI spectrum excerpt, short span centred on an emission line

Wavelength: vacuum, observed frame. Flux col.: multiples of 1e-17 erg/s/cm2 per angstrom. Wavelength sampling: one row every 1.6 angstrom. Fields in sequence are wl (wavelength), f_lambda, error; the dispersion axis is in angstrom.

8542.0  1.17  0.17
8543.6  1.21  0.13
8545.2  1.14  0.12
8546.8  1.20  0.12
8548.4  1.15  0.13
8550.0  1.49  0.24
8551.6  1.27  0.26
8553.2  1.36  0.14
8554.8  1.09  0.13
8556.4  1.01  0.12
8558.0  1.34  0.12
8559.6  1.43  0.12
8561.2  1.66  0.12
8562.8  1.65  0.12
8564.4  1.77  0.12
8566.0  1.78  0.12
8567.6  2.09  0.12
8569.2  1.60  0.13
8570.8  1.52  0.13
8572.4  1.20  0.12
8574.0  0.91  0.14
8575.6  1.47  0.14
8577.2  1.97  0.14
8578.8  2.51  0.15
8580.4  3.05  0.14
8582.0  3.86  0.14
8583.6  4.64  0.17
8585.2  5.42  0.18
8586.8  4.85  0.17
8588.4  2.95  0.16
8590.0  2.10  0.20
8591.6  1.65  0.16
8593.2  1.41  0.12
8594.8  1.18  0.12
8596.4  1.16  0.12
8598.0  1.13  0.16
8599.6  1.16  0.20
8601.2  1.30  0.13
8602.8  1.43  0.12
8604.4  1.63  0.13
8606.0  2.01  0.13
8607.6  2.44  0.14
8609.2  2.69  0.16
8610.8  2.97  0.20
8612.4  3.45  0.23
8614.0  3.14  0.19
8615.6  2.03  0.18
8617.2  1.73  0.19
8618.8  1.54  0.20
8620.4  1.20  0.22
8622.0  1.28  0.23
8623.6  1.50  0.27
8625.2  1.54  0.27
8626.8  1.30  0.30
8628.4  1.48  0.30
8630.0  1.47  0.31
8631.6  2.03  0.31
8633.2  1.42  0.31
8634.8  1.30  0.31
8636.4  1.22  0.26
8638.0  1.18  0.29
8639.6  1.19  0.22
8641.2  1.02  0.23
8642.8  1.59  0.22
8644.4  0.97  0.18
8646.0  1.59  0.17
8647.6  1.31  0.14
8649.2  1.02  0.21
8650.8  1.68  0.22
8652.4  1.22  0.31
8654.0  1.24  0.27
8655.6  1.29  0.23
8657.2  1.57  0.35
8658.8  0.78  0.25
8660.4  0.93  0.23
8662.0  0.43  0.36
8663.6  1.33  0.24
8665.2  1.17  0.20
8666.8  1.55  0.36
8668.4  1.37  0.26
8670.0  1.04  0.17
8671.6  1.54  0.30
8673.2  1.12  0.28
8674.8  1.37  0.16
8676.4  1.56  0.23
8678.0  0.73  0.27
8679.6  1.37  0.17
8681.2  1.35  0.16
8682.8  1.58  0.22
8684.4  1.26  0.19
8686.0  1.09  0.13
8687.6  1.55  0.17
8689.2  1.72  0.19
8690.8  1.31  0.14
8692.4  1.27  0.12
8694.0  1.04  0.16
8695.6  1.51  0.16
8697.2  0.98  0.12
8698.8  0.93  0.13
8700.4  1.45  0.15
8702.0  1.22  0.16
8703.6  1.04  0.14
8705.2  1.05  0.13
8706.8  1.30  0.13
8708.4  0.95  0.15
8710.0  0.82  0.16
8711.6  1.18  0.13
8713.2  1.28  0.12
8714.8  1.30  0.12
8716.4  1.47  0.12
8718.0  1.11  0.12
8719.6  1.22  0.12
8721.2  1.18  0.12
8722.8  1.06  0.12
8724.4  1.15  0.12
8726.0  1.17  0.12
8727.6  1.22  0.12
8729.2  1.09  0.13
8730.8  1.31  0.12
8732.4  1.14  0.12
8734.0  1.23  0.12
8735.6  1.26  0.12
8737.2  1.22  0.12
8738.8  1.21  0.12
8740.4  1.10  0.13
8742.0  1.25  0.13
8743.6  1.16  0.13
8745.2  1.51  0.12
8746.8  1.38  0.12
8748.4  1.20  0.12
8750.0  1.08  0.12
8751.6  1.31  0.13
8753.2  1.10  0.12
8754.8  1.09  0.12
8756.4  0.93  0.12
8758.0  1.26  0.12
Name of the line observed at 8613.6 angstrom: [N II] 6583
